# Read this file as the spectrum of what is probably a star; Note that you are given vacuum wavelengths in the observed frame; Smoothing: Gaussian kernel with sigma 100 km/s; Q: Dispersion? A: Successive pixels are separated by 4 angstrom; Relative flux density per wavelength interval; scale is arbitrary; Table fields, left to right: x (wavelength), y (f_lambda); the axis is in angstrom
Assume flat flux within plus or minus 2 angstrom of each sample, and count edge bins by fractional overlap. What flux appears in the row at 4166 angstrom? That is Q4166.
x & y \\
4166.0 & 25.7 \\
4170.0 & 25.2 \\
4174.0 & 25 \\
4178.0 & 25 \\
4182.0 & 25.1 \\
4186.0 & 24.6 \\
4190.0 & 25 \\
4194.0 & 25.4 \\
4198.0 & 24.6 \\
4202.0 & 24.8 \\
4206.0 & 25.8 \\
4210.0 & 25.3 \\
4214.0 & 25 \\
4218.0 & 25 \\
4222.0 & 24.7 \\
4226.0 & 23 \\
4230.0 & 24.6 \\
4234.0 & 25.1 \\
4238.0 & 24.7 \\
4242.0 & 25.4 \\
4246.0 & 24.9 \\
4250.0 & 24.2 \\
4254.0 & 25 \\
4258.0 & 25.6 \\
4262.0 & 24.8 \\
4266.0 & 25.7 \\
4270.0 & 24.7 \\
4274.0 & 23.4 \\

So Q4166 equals 25.7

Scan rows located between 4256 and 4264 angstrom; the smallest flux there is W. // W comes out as 24.8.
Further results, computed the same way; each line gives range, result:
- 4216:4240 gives 23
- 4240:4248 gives 24.9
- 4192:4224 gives 24.6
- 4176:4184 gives 25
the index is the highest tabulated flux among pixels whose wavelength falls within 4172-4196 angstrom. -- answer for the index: 25.4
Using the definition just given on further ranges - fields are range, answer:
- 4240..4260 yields 25.6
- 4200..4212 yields 25.8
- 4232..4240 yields 25.1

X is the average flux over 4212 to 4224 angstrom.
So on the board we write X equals 24.9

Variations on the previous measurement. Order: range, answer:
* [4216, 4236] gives 24.5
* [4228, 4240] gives 24.8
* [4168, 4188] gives 25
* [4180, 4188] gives 24.9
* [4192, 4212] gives 25.2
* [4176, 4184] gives 25.1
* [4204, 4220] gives 25.3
